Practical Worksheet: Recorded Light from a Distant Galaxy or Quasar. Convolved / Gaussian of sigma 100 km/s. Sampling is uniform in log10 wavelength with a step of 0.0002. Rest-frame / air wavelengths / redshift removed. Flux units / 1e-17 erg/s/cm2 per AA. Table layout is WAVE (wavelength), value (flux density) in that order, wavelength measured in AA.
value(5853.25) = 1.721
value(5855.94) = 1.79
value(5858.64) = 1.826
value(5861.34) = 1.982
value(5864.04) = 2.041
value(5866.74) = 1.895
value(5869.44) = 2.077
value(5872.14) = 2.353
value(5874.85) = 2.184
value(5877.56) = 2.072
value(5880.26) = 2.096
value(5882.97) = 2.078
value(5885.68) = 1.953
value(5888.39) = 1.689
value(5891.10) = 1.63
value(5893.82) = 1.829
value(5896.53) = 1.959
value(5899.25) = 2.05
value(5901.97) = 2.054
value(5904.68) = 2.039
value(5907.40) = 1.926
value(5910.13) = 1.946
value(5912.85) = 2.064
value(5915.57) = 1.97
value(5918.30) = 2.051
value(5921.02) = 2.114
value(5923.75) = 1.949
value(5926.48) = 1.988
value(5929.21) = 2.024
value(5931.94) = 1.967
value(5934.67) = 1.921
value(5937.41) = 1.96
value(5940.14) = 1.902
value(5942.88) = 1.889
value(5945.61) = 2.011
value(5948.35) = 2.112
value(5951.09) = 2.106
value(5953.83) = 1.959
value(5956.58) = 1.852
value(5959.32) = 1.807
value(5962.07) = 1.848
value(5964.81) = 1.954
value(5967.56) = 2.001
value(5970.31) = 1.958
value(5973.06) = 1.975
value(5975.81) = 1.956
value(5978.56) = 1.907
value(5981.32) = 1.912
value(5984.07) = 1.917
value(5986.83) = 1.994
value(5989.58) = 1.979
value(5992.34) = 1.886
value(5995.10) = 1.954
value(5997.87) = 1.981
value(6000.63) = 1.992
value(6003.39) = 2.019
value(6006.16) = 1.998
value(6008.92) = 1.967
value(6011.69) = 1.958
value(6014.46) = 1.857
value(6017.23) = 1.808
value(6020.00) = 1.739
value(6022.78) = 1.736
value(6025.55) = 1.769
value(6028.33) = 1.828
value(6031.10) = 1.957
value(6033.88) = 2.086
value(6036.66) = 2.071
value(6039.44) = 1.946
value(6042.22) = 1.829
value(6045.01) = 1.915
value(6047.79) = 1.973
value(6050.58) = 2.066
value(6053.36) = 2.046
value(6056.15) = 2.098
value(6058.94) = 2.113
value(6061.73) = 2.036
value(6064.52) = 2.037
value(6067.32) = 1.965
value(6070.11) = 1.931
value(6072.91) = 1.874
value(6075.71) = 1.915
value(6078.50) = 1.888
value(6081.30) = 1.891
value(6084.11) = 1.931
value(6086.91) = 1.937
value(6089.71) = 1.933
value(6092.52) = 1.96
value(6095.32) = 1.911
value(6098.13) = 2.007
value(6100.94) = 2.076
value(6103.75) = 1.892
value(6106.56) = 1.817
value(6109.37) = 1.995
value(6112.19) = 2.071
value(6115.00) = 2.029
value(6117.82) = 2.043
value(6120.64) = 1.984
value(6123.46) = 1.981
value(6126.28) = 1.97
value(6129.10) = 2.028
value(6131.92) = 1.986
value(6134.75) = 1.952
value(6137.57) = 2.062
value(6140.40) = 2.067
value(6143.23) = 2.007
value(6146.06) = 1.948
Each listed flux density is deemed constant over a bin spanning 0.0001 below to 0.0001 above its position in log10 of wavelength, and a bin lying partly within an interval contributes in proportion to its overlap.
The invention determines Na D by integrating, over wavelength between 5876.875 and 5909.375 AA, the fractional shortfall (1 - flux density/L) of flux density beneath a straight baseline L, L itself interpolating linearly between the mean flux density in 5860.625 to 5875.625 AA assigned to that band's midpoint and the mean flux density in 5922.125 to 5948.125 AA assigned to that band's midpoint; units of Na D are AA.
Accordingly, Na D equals 1.6 AA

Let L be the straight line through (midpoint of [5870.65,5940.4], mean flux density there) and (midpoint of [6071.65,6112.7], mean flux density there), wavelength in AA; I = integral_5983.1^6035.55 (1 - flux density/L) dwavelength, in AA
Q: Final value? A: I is 1.2 AA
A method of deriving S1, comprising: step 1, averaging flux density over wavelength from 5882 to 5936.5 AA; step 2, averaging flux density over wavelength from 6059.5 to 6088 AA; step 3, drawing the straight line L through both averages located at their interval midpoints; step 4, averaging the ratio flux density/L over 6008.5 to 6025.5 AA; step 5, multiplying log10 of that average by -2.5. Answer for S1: 0.07 mag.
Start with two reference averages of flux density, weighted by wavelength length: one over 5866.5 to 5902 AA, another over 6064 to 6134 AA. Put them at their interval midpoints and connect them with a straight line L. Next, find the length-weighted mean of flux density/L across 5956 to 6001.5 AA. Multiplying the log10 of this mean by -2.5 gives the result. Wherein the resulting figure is 0.03 mag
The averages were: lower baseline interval 1.99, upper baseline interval 1.96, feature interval 1.93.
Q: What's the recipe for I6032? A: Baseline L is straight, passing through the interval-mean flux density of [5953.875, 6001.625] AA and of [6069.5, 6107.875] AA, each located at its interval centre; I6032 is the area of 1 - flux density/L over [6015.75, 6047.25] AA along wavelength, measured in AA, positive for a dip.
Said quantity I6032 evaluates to 0.8 AA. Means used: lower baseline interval 1.93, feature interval 1.88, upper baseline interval 1.93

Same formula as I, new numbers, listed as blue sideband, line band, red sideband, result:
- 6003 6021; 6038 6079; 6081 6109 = -1.1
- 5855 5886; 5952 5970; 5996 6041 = 0.5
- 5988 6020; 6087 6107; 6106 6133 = 0.4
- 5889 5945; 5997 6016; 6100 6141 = 0.1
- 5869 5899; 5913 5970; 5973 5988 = -0.3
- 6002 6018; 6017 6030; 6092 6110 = 1.1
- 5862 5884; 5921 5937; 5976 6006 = 0.4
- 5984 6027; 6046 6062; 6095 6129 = -0.9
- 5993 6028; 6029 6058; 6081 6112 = -1.2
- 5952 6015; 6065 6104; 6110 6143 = 1.0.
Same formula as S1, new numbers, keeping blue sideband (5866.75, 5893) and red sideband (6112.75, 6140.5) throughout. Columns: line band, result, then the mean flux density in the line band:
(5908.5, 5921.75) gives -0.01 mag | 2.02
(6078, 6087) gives 0.06 mag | 1.91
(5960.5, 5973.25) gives 0.04 mag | 1.94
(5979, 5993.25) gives 0.04 mag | 1.94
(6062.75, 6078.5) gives 0.04 mag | 1.94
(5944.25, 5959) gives 0.01 mag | 1.99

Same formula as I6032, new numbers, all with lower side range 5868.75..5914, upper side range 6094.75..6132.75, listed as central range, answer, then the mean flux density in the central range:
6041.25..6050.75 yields 0.3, 1.93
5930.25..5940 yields 0.2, 1.95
